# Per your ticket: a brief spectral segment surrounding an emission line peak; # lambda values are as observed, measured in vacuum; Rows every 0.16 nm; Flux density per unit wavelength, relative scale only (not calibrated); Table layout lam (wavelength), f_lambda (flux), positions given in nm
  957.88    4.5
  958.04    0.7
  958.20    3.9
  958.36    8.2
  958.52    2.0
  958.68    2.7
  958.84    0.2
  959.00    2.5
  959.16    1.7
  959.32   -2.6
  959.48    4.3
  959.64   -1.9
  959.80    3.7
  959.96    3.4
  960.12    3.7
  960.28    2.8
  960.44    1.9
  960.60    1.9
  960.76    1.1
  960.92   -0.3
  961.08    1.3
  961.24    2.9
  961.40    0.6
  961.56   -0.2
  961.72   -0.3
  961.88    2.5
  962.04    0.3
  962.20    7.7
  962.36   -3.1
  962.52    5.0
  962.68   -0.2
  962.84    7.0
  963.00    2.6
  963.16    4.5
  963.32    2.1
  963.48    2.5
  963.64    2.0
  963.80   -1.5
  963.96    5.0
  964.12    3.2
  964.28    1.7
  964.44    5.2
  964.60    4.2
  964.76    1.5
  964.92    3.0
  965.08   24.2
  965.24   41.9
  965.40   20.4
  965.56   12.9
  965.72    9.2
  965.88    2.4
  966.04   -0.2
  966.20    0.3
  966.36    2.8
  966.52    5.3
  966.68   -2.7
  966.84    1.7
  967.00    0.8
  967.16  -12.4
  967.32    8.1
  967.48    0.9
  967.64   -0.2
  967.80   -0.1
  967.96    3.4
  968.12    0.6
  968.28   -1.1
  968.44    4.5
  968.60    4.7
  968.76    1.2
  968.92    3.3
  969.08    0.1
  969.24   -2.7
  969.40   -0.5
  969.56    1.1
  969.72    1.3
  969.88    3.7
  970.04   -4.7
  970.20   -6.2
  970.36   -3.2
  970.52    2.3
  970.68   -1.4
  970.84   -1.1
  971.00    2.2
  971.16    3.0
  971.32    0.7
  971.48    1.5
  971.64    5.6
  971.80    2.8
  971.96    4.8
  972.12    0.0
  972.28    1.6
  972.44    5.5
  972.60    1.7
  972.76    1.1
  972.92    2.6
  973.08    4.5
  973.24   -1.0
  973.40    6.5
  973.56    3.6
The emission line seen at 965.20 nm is [O III] 5007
